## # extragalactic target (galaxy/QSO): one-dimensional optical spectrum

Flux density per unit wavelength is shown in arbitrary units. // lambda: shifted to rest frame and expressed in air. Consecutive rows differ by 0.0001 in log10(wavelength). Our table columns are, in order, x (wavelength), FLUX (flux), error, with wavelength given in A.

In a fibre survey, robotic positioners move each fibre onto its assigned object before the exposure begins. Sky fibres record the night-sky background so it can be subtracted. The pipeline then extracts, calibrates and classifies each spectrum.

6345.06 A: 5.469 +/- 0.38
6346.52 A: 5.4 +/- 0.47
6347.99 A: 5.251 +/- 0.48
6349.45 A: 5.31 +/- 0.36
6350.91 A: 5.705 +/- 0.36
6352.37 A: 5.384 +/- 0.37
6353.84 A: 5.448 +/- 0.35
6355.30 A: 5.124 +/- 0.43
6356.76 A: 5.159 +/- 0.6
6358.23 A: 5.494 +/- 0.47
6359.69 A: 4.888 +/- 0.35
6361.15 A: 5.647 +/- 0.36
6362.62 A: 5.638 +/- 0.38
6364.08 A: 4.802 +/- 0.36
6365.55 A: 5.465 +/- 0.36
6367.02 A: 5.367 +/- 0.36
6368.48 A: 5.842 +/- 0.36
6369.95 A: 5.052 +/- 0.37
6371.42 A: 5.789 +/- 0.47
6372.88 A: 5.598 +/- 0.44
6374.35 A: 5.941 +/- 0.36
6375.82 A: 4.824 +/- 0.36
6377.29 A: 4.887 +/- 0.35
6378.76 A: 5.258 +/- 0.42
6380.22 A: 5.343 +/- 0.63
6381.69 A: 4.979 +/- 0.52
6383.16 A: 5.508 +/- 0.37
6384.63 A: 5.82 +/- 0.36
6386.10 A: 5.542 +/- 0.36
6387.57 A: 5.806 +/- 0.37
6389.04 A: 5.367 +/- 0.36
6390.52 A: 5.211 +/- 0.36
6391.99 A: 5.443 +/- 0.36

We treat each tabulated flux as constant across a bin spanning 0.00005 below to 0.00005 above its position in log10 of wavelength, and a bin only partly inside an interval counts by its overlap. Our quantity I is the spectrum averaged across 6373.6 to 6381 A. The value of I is 5.25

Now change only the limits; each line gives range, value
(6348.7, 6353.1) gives 5.47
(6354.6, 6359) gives 5.26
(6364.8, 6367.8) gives 5.42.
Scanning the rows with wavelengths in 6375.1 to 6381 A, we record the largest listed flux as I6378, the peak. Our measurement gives 5.343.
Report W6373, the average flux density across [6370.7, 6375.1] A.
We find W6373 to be 5.78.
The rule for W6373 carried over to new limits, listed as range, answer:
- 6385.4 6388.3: 5.68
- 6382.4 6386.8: 5.62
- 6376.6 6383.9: 5.2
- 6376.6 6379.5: 5.09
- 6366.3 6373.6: 5.54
